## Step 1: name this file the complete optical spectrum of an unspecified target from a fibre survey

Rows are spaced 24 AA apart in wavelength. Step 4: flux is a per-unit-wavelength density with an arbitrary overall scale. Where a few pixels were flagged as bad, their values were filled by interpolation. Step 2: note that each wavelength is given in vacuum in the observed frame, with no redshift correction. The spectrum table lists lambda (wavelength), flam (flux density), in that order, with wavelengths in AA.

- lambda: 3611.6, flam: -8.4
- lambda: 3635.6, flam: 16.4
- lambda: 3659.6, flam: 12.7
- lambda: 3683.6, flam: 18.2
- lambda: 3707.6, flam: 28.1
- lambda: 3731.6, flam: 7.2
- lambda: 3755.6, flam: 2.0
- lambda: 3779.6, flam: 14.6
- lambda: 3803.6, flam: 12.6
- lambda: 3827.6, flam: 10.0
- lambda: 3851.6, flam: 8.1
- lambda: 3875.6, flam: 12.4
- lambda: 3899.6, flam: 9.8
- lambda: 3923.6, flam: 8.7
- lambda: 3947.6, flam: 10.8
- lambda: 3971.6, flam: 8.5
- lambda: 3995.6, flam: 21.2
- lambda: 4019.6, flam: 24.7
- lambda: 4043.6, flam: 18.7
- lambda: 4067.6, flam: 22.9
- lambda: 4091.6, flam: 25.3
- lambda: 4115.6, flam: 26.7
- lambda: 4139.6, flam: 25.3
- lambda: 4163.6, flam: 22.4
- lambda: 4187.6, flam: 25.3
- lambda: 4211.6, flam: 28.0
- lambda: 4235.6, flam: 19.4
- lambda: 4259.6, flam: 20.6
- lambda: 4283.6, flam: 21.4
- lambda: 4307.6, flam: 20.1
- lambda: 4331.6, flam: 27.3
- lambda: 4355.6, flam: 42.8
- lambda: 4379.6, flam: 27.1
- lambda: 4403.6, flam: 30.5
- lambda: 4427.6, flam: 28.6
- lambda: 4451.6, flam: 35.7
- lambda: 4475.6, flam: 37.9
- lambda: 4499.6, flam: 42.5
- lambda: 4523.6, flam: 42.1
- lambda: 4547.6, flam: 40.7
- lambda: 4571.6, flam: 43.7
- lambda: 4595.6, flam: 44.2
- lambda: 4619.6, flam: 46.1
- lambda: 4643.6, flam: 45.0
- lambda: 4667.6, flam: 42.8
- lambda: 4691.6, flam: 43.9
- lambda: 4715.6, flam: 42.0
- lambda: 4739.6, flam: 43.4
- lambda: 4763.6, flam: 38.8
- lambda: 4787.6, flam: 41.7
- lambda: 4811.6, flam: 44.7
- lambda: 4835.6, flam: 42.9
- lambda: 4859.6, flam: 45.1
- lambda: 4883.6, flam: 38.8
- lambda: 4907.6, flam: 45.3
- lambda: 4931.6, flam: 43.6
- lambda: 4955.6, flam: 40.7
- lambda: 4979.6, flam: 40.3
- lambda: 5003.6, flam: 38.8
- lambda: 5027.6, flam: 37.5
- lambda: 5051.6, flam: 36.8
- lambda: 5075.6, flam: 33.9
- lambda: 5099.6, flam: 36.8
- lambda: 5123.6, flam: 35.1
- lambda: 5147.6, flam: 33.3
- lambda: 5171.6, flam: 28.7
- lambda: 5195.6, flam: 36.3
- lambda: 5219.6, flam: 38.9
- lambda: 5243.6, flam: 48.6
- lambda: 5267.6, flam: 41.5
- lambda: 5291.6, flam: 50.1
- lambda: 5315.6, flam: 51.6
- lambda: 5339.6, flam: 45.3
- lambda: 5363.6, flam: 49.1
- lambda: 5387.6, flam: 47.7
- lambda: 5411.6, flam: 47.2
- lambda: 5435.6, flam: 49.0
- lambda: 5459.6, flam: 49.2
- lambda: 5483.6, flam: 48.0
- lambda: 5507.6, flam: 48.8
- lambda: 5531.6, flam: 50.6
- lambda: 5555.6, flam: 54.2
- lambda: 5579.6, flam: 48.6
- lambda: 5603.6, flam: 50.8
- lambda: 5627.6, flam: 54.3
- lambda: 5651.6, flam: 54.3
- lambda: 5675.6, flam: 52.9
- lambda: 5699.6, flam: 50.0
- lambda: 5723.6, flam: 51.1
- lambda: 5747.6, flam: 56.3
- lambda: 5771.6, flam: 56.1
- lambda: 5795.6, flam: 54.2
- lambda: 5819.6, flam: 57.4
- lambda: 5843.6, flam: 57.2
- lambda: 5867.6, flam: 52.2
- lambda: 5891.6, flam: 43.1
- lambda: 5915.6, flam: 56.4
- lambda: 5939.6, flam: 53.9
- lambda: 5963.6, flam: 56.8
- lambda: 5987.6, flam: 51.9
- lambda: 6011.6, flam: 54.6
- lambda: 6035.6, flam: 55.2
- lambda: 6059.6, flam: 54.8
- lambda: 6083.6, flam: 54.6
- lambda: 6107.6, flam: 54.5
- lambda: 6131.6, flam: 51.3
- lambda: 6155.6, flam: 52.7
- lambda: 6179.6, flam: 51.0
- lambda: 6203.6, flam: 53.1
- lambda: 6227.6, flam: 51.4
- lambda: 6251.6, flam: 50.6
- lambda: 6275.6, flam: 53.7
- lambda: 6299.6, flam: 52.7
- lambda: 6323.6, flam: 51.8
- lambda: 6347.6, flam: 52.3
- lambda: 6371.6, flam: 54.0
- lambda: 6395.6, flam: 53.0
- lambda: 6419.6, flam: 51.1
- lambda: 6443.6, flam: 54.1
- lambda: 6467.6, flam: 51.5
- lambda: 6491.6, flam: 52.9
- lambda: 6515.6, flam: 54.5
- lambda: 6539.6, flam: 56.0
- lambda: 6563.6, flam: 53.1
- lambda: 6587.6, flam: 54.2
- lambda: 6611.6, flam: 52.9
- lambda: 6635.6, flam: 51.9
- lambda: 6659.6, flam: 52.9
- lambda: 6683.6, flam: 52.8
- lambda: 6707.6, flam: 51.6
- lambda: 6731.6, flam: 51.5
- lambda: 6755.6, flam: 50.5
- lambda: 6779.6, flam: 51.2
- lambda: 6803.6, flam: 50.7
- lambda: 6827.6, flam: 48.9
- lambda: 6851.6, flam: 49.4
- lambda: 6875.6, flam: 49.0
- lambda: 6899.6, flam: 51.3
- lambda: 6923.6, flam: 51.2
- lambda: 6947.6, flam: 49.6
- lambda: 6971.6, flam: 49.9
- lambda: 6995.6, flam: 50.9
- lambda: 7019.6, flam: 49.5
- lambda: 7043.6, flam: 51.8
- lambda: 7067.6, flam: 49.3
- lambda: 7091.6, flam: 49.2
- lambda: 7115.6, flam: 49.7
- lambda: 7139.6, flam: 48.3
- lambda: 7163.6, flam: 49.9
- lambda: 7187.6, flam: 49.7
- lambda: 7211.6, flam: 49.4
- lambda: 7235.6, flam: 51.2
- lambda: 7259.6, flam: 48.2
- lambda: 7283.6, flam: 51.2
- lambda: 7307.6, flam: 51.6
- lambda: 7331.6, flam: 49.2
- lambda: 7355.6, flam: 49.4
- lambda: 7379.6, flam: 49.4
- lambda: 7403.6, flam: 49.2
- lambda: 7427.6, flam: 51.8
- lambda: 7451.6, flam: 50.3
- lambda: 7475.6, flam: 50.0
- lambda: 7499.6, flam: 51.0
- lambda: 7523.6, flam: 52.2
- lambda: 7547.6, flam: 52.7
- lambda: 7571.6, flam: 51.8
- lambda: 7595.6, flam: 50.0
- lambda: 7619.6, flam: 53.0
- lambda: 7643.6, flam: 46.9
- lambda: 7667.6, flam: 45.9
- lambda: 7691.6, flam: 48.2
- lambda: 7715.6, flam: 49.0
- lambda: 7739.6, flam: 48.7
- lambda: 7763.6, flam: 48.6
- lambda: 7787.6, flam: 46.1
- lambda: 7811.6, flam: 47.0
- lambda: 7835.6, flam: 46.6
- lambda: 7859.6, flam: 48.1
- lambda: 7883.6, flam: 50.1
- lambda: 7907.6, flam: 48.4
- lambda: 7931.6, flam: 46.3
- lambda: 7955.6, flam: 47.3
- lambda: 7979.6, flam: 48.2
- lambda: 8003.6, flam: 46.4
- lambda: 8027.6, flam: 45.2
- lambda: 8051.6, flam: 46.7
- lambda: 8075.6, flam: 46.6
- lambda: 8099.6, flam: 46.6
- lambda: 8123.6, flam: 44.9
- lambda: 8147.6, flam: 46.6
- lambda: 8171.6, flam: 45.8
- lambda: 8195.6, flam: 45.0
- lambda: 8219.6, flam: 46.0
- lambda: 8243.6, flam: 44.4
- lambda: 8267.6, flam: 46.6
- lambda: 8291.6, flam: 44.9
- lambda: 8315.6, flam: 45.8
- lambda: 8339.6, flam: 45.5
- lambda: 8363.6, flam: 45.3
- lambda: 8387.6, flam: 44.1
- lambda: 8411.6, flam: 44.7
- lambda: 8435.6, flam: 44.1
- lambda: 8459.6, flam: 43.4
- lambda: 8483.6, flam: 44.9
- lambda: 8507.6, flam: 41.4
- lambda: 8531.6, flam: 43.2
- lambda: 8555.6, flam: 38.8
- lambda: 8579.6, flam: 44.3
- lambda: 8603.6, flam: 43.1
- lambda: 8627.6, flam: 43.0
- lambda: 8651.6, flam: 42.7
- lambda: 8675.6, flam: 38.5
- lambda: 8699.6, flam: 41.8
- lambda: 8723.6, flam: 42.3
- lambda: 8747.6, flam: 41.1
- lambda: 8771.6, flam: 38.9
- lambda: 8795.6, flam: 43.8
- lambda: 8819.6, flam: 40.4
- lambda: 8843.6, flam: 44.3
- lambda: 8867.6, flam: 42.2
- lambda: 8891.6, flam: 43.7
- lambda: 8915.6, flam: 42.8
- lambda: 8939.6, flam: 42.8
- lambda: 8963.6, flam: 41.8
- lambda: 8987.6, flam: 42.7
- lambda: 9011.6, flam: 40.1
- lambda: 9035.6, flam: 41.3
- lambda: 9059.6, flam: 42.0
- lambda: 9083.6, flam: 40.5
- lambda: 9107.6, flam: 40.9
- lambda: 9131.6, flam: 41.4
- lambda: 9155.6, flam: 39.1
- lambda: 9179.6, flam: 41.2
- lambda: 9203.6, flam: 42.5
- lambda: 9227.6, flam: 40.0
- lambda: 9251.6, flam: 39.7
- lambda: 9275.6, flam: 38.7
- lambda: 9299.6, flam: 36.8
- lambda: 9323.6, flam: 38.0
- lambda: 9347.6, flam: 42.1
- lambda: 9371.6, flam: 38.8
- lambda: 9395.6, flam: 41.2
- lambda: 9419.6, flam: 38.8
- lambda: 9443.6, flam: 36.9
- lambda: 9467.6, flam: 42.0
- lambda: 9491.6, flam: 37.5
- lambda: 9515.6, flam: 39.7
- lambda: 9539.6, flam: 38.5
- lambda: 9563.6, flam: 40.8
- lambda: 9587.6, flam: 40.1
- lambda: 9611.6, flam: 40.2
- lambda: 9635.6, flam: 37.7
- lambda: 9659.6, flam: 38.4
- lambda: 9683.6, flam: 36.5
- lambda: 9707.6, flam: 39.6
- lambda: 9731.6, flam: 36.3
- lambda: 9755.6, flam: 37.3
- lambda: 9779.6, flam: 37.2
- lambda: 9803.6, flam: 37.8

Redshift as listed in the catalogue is 0.00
